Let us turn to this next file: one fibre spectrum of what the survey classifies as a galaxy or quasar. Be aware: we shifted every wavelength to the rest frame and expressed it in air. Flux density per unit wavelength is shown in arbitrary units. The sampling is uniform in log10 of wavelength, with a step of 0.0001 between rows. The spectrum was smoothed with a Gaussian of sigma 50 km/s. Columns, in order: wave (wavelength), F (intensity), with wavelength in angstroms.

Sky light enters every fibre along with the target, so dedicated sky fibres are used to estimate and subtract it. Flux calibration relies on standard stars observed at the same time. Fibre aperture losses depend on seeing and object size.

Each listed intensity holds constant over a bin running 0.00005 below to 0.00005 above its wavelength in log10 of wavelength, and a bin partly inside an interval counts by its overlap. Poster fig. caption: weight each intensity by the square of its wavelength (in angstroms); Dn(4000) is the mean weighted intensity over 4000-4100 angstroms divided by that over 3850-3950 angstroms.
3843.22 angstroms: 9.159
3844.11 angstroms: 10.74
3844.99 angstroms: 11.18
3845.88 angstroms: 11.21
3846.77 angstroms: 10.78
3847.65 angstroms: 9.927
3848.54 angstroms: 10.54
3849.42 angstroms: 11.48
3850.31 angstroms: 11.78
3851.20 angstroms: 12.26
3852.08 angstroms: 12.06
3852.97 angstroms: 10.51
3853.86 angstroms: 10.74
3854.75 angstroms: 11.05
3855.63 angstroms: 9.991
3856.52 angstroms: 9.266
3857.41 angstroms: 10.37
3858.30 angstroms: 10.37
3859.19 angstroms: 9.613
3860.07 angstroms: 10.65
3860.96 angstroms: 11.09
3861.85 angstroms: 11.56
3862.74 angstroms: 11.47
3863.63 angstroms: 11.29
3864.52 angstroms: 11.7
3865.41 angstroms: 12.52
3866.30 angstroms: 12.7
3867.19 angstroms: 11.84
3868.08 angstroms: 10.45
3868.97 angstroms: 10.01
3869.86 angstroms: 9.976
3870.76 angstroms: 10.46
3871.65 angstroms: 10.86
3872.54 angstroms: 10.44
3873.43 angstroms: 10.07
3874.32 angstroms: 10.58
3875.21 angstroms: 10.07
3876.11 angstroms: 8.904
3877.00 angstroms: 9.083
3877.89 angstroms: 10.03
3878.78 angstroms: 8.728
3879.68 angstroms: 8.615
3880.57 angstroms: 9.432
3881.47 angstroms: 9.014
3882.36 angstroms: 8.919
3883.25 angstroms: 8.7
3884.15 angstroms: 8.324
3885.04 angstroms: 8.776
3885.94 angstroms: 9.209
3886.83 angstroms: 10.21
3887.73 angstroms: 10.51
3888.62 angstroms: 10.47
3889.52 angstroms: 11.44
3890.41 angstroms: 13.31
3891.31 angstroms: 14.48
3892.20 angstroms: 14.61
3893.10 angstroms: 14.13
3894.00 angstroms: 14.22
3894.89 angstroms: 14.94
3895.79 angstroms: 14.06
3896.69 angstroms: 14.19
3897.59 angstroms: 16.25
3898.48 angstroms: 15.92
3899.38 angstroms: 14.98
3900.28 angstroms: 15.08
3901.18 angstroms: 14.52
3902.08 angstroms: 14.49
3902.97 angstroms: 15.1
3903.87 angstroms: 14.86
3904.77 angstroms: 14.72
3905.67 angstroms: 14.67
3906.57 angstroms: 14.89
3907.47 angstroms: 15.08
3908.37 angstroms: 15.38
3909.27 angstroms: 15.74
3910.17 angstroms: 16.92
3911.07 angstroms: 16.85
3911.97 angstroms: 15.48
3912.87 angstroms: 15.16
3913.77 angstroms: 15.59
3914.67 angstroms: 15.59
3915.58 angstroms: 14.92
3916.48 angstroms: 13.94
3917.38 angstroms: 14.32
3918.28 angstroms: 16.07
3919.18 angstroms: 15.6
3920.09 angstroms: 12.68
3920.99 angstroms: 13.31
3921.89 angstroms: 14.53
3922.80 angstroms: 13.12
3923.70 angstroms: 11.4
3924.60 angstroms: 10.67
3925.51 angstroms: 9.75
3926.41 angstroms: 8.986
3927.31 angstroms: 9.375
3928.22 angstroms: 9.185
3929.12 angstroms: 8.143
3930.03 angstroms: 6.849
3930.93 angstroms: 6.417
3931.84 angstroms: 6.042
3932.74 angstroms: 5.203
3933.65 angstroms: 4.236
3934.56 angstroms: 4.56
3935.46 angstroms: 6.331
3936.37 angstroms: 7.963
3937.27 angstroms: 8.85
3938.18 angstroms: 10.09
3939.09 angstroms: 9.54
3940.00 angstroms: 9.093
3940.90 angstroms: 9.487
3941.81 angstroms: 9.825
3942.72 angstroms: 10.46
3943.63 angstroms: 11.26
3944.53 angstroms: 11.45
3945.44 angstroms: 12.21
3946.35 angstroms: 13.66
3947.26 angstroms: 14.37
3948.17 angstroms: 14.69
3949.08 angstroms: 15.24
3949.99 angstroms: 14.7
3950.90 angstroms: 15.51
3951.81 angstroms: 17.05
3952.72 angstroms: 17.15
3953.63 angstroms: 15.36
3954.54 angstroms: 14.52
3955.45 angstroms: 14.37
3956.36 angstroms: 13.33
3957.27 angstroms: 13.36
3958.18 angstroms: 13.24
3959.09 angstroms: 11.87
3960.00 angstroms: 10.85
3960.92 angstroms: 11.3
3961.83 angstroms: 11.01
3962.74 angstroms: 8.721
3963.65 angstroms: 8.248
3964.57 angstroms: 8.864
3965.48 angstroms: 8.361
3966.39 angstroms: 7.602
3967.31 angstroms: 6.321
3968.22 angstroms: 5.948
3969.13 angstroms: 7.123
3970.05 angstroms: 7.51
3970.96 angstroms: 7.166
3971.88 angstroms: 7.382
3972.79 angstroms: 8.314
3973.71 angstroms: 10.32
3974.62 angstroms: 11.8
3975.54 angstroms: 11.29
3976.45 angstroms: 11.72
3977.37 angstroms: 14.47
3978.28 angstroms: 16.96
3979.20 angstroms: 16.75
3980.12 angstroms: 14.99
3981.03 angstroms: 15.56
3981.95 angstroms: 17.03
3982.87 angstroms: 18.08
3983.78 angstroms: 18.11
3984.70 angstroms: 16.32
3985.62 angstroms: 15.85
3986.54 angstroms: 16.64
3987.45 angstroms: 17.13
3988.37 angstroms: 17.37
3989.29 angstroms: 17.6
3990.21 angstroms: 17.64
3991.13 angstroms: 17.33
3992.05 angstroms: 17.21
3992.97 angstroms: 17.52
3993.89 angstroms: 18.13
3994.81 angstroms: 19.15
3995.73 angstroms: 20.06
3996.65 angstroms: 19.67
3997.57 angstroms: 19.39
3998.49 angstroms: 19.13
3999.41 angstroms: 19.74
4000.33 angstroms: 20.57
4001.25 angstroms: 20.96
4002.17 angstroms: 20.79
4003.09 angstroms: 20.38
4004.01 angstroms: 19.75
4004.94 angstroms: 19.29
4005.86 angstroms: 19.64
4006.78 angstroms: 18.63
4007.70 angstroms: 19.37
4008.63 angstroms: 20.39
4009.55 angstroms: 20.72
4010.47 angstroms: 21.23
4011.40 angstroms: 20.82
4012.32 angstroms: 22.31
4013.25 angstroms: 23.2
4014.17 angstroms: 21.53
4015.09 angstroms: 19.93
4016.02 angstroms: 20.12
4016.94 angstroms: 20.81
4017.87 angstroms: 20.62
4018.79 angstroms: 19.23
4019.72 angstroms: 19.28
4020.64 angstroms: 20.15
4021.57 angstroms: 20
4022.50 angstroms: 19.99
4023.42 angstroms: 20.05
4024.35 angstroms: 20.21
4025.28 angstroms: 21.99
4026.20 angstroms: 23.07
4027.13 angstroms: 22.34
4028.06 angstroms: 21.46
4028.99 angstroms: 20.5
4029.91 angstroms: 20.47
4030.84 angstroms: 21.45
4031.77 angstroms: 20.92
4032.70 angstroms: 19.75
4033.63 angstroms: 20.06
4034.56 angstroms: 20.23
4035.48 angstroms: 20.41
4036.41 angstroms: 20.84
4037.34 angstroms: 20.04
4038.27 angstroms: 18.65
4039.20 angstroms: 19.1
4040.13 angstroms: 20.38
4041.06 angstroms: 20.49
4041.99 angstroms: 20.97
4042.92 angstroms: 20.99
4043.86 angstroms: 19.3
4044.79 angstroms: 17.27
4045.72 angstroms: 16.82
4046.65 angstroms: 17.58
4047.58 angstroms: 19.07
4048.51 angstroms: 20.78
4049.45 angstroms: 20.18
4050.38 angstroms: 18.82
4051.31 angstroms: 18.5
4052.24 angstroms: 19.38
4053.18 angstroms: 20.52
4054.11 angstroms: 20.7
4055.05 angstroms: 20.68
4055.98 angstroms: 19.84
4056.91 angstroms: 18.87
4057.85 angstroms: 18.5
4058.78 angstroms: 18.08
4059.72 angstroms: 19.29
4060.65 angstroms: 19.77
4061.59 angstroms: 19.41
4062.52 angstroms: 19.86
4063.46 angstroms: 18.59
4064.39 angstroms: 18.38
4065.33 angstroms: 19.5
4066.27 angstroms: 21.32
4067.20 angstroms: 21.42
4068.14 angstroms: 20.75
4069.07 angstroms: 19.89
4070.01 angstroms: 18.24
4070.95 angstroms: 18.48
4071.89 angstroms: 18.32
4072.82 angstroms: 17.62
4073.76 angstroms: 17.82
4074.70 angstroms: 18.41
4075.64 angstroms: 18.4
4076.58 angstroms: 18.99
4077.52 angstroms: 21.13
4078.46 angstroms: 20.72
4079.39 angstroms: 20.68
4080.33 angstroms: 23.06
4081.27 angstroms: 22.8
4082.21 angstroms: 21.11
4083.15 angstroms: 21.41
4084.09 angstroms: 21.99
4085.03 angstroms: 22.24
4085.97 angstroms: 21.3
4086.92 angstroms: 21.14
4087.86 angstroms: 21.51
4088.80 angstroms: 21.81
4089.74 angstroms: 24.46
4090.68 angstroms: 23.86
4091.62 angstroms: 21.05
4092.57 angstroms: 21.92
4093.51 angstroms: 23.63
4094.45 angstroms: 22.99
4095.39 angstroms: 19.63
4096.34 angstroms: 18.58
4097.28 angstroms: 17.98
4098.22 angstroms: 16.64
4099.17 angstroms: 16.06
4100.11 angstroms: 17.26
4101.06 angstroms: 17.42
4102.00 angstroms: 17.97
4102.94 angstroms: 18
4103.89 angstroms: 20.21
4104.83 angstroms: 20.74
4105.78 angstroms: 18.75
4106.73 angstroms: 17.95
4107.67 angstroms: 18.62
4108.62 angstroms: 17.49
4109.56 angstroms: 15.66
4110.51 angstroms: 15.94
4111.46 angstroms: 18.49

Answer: 1.87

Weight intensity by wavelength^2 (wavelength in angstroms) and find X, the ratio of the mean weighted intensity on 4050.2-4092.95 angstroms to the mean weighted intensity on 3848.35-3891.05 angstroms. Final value 2.14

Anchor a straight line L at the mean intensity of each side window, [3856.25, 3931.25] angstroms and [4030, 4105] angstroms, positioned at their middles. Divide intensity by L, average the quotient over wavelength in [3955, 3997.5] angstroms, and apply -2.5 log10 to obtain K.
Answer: 0.18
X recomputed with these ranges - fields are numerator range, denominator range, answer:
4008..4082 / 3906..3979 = 1.83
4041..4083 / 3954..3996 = 1.54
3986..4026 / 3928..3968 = 1.91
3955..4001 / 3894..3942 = 1.17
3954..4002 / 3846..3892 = 1.41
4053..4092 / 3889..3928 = 1.55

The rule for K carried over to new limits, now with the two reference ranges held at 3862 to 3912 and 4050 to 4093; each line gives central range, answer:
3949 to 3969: 0.28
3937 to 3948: 0.32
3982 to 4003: -0.10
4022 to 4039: -0.12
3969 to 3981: 0.37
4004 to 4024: -0.15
